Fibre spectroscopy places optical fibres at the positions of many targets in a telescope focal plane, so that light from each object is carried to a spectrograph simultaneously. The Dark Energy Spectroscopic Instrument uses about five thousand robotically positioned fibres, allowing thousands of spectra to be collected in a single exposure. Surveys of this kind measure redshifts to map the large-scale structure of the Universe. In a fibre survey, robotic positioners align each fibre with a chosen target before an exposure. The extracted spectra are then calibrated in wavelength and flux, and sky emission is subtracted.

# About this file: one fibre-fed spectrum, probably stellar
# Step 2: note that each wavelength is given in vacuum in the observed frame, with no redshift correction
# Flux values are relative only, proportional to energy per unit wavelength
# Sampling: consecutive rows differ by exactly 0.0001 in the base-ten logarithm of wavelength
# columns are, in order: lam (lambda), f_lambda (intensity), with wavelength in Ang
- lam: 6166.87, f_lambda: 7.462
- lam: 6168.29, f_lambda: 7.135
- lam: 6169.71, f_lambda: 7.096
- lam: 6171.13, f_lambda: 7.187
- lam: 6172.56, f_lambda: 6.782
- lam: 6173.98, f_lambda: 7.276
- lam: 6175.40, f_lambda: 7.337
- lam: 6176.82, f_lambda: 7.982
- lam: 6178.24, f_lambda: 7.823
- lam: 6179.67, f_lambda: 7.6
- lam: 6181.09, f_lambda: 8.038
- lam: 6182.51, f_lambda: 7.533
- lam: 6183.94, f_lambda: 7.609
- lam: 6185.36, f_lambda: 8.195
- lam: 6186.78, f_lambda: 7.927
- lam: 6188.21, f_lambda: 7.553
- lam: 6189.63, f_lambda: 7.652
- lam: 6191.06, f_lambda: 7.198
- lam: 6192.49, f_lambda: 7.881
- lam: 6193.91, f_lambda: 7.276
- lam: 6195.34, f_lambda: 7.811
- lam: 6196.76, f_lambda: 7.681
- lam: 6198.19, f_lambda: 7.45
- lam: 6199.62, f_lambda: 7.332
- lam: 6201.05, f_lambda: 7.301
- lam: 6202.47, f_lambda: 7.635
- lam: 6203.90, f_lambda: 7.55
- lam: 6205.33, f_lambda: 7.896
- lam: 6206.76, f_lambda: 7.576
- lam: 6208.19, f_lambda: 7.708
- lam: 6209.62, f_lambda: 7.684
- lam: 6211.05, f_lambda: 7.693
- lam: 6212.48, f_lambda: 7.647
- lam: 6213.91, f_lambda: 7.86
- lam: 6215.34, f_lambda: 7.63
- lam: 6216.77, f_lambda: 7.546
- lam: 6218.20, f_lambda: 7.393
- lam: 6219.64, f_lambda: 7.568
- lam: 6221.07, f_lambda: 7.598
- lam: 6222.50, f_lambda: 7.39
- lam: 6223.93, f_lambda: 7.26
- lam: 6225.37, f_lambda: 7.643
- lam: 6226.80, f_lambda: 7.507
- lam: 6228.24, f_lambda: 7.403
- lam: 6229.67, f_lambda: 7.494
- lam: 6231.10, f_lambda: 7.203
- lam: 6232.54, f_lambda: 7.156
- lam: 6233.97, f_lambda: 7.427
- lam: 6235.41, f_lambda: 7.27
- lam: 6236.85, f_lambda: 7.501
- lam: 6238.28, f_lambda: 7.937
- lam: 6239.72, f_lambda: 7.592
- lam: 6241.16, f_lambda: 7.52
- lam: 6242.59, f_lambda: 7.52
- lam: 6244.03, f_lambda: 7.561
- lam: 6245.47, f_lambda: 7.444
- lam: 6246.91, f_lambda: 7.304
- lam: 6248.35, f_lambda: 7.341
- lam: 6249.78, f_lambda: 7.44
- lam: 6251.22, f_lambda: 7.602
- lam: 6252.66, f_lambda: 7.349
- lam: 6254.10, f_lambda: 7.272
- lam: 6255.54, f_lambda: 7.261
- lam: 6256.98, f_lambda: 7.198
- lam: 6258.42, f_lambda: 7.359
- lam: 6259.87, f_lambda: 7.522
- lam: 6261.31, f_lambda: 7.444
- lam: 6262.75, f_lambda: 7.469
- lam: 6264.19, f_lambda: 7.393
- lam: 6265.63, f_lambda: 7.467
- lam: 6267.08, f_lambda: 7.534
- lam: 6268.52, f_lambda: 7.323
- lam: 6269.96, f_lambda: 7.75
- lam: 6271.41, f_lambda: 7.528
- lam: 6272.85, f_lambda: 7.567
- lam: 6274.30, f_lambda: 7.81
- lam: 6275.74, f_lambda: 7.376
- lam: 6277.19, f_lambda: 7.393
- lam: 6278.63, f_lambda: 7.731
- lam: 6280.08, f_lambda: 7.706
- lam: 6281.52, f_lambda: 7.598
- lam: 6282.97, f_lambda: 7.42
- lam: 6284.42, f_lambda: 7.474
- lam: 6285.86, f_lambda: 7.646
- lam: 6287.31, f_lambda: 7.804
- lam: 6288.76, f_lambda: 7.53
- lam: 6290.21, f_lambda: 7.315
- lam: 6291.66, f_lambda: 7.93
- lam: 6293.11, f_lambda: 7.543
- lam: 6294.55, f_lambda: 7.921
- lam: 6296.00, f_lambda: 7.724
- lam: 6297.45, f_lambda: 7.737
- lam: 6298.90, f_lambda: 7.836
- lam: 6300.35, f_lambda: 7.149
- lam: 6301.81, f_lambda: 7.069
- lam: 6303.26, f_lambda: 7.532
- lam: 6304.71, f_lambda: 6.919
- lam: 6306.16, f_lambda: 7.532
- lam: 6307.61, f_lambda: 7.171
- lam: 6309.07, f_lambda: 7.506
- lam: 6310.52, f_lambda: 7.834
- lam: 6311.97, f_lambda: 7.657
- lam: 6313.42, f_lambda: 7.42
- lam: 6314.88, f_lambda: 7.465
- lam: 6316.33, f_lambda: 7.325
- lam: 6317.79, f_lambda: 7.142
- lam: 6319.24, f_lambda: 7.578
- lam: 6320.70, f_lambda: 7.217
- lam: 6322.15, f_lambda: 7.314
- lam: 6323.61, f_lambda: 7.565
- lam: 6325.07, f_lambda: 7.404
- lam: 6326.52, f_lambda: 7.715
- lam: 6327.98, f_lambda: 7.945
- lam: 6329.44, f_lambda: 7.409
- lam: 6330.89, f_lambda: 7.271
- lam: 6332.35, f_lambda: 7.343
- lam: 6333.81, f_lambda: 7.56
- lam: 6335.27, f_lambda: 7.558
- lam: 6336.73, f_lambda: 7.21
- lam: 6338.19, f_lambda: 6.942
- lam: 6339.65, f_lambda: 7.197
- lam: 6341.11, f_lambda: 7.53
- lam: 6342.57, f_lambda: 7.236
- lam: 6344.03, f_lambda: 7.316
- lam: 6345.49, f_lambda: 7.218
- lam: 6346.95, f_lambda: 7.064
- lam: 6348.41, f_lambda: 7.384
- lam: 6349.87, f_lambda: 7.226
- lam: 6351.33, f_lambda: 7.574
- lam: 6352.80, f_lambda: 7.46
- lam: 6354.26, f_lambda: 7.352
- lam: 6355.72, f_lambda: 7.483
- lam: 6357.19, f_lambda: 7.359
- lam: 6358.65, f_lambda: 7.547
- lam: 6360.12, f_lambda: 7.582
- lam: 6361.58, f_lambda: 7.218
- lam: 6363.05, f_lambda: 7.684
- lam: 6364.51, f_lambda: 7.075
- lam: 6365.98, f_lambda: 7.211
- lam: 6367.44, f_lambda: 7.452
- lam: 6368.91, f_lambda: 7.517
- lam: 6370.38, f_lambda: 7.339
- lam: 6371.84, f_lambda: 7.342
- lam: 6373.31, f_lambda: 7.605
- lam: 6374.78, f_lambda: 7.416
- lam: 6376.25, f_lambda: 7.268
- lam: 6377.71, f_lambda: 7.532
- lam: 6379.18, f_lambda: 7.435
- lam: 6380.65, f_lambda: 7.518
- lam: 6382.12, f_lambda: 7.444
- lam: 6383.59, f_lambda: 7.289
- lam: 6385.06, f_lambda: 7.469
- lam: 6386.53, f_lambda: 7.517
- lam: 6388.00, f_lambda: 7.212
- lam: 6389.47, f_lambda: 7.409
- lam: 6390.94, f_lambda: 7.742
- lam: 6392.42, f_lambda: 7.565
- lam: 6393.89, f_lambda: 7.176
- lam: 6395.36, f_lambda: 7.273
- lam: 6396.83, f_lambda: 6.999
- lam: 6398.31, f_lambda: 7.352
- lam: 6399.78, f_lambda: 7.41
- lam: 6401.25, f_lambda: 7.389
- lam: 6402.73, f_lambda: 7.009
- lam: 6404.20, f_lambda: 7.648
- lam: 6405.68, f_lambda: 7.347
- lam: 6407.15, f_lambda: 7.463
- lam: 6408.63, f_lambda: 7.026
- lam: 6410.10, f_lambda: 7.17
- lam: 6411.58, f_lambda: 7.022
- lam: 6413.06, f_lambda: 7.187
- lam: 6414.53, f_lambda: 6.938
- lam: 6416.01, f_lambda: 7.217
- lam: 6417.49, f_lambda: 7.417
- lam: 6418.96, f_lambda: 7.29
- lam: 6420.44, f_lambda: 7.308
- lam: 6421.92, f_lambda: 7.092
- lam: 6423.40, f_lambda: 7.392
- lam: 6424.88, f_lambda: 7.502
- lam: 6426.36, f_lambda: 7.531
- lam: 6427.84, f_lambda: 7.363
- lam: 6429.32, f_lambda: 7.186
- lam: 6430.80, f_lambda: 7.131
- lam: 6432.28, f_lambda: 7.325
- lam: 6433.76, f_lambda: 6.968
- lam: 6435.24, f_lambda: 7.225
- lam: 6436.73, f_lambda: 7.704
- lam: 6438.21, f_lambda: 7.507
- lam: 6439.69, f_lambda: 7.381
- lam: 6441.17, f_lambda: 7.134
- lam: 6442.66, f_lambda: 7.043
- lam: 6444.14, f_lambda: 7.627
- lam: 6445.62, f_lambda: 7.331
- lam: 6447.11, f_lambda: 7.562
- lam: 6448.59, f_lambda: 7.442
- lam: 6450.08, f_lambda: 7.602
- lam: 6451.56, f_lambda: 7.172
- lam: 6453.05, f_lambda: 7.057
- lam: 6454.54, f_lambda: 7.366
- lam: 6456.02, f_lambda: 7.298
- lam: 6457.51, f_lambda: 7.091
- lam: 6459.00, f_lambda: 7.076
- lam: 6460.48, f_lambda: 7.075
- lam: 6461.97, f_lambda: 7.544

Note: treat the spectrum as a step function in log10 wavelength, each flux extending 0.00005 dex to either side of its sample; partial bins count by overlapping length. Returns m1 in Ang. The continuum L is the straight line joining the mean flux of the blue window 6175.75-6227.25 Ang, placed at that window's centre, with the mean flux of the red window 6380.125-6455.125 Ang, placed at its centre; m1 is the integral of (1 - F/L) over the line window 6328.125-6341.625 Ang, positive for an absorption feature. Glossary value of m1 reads 0.1 Ang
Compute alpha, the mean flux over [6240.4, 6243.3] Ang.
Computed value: 7.53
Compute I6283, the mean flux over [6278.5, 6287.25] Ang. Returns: 7.6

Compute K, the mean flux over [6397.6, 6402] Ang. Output 7.39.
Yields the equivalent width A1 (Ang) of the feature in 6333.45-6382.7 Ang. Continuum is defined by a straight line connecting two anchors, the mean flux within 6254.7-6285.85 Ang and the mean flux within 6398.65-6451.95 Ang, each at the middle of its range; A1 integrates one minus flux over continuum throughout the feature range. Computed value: 0.09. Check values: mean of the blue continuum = 7.49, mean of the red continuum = 7.31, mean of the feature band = 7.38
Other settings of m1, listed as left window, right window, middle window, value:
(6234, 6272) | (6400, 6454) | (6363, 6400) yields -0.2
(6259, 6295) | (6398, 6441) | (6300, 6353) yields 0.7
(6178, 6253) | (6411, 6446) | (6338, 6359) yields 0.2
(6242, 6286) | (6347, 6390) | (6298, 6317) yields 0.1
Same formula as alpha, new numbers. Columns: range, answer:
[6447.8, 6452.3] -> 7.42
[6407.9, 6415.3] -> 7.07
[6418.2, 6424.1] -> 7.27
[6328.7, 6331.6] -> 7.35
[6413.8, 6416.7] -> 7.07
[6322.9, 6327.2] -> 7.56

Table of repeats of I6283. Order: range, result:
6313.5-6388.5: 7.39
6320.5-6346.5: 7.39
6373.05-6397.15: 7.41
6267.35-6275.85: 7.57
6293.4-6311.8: 7.5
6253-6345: 7.47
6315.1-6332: 7.44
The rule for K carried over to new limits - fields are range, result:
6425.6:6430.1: 7.36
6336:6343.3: 7.22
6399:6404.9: 7.37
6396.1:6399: 7.16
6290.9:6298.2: 7.78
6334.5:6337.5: 7.37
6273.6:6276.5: 7.59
